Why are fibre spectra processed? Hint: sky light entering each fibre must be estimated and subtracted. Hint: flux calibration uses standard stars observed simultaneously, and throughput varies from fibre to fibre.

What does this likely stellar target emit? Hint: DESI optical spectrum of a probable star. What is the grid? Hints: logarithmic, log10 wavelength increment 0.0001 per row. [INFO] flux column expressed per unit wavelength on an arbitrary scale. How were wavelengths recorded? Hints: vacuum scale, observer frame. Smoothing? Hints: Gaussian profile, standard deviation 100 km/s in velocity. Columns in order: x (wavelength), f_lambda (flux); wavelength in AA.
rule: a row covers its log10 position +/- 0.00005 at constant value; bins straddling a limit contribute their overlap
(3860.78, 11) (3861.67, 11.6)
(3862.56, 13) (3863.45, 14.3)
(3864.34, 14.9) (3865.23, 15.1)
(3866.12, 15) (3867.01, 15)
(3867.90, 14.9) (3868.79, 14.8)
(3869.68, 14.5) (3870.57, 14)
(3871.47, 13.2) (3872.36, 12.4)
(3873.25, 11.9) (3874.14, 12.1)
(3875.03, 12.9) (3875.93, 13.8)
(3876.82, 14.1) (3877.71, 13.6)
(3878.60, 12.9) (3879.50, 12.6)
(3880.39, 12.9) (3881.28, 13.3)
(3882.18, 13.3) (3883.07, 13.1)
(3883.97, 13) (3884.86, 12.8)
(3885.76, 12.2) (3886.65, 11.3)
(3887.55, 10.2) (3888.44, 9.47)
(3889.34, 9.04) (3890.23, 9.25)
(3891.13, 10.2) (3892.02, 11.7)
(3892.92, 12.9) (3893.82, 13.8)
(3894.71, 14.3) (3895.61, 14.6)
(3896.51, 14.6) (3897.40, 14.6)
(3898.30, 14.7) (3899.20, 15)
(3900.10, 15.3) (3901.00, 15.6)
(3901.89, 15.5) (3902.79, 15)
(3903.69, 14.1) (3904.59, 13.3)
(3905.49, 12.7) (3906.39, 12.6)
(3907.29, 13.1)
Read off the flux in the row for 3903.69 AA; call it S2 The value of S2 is 14.1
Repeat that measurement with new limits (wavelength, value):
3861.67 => 11.6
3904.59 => 13.3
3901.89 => 15.5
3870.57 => 14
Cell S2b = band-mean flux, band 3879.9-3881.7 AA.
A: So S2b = 13.1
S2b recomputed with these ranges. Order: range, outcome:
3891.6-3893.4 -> 12.3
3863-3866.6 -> 14.8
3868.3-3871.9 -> 14.1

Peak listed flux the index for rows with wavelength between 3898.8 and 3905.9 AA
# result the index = 15.6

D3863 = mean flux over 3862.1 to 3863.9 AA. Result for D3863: 13.6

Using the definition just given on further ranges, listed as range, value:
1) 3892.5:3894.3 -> 13.4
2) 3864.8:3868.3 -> 15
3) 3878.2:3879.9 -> 12.7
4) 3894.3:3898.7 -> 14.6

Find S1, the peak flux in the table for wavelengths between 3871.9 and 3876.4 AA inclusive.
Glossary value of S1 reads 13.8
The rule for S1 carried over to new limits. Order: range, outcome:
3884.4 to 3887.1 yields 12.8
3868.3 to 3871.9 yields 14.8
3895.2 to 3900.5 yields 15.3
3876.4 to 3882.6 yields 14.1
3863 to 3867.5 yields 15.1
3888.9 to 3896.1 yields 14.6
